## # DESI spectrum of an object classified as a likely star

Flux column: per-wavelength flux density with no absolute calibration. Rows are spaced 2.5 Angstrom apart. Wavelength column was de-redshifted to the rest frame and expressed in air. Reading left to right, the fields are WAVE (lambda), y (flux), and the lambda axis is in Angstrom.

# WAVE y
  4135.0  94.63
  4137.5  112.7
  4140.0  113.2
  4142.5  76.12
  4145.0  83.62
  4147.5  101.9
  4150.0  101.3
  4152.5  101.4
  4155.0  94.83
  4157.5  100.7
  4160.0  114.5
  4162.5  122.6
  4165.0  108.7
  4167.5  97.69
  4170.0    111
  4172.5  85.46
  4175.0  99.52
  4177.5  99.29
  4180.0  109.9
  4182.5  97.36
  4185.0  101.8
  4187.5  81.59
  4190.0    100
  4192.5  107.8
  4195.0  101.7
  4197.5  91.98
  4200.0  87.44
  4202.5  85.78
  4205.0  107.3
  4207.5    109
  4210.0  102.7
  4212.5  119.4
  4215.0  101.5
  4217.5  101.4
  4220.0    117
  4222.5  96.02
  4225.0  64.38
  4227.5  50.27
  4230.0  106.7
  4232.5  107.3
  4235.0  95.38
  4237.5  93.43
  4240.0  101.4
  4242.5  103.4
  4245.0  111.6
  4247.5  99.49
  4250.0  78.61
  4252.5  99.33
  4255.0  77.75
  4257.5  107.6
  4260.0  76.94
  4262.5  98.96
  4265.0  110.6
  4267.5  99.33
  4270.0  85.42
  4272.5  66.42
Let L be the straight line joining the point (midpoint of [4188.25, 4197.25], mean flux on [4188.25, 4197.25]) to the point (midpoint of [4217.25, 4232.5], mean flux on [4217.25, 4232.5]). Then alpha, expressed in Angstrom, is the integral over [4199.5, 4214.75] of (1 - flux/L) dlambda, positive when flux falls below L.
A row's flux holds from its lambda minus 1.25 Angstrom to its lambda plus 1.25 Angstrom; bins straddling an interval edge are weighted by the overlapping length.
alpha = -1.1 Angstrom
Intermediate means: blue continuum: 101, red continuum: 90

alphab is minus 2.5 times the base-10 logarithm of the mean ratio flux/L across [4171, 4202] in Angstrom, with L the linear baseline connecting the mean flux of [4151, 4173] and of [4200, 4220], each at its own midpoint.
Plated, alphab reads 0.08 mag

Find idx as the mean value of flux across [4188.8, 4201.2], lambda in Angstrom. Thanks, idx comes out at 97.8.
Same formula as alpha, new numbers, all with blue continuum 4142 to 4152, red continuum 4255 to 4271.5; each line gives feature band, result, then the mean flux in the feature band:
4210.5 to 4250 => -1.4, 97.4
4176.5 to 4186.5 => -0.9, 102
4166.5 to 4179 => -0.8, 98.8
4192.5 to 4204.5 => -0.1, 94.4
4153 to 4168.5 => -2.3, 106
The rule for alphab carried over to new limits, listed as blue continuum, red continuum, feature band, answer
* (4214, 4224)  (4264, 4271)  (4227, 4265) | 0.06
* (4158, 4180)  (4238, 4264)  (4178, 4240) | 0.03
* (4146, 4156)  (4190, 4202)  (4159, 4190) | -0.04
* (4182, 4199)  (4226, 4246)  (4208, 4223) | -0.11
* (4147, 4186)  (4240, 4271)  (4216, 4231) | 0.11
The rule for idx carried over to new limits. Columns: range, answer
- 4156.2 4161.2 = 107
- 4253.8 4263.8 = 90.5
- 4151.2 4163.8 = 107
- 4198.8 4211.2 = 98.5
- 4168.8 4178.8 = 98.8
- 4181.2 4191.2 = 95.2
